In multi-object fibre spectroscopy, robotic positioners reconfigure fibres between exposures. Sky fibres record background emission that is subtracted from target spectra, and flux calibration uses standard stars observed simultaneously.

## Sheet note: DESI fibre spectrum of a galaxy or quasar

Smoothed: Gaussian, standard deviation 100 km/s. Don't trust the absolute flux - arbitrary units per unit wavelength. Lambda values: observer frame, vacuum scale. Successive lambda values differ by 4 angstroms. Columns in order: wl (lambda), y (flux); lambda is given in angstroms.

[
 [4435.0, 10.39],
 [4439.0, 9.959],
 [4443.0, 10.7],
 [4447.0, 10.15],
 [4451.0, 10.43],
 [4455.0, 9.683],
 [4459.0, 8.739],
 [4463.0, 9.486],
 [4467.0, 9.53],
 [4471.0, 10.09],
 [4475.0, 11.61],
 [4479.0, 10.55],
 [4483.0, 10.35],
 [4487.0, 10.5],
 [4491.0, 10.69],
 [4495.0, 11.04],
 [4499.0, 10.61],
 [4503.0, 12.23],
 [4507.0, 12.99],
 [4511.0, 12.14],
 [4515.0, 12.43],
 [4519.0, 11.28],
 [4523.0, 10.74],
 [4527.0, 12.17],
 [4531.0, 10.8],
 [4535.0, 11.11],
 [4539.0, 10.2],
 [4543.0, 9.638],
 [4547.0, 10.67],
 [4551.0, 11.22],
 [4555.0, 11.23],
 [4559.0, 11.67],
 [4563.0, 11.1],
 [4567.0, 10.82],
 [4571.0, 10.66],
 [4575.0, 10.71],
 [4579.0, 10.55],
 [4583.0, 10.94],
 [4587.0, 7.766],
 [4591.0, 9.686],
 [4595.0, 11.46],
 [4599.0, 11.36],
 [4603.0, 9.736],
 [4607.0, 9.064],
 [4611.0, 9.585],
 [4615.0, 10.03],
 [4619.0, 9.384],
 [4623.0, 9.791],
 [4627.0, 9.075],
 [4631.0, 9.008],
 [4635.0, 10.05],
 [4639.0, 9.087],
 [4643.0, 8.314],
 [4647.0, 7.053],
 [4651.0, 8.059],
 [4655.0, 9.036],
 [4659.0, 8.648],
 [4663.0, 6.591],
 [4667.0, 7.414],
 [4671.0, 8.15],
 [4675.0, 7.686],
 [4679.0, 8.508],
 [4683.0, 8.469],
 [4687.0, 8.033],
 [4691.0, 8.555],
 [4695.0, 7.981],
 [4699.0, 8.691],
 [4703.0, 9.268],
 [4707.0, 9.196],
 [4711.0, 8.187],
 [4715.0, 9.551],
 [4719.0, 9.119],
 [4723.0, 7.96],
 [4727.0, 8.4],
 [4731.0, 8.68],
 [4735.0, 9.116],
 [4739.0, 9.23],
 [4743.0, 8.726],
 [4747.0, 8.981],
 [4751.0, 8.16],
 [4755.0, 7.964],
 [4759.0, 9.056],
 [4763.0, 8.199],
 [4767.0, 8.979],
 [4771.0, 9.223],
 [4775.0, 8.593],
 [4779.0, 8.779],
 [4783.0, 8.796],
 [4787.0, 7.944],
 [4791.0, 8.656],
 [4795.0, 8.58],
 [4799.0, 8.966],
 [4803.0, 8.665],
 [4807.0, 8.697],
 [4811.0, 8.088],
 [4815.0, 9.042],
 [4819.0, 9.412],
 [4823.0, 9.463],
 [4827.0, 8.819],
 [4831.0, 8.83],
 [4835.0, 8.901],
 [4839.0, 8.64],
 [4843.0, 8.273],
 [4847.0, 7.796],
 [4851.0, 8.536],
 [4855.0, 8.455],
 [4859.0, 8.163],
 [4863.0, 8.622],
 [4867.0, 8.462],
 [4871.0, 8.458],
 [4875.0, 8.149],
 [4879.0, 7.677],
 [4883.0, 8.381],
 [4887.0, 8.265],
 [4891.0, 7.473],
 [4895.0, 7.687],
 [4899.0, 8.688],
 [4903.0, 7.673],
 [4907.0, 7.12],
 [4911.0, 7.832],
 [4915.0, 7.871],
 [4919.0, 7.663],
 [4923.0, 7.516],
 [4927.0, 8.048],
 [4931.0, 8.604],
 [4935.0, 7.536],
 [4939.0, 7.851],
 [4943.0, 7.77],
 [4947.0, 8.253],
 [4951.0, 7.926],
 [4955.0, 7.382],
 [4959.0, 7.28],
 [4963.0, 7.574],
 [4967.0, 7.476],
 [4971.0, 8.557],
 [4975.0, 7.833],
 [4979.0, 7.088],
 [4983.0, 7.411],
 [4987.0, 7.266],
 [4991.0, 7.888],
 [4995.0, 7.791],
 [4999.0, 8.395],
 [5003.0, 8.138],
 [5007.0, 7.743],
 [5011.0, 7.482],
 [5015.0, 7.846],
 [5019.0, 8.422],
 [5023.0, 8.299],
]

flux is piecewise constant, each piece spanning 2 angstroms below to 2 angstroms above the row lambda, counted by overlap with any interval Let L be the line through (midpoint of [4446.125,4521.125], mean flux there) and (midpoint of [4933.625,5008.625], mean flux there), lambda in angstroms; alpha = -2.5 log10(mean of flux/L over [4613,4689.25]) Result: 0.14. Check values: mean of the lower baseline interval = 10.8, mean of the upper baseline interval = 7.75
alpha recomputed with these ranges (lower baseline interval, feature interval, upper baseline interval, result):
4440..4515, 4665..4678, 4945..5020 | 0.220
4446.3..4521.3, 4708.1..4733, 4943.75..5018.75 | 0.081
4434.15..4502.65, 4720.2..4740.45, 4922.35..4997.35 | 0.032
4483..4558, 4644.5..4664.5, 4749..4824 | 0.245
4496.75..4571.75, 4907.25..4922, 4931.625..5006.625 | 0.069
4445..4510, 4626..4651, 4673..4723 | 0.052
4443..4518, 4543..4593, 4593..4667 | -0.079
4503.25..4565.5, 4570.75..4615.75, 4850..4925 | 0.068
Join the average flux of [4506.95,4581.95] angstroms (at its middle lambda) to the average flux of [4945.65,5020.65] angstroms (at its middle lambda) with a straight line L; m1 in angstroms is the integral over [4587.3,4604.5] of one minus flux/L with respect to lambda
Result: 0.7 angstroms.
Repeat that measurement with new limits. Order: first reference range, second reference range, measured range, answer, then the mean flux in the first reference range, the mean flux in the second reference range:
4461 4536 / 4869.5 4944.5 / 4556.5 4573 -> -0.8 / 11.1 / 7.91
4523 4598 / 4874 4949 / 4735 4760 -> 1.4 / 10.7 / 7.89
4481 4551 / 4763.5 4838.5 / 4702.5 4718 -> 0.8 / 11.2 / 8.79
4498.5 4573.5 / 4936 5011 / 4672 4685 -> 2.4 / 11.3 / 7.75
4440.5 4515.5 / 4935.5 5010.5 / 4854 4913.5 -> 1.5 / 10.7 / 7.75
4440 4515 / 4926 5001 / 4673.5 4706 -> 3.4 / 10.7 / 7.78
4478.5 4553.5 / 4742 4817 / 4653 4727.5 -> 8.5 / 11.1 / 8.64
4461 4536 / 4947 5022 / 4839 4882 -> 1.7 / 11.1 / 7.77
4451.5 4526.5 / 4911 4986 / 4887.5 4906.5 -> 0.6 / 10.8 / 7.75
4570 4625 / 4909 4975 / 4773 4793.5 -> 0.7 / 10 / 7.82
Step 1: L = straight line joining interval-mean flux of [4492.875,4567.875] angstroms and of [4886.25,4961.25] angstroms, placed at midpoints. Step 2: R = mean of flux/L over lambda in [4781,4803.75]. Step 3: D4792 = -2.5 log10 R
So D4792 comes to 0.04 mag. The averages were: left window 11.3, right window 7.8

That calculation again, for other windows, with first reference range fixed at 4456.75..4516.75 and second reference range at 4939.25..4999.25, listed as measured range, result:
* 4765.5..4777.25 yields 0.01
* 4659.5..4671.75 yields 0.28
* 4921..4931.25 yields 0.00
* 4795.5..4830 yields -0.02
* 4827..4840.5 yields -0.03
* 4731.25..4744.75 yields 0.03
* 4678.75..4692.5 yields 0.14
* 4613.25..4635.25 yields 0.05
